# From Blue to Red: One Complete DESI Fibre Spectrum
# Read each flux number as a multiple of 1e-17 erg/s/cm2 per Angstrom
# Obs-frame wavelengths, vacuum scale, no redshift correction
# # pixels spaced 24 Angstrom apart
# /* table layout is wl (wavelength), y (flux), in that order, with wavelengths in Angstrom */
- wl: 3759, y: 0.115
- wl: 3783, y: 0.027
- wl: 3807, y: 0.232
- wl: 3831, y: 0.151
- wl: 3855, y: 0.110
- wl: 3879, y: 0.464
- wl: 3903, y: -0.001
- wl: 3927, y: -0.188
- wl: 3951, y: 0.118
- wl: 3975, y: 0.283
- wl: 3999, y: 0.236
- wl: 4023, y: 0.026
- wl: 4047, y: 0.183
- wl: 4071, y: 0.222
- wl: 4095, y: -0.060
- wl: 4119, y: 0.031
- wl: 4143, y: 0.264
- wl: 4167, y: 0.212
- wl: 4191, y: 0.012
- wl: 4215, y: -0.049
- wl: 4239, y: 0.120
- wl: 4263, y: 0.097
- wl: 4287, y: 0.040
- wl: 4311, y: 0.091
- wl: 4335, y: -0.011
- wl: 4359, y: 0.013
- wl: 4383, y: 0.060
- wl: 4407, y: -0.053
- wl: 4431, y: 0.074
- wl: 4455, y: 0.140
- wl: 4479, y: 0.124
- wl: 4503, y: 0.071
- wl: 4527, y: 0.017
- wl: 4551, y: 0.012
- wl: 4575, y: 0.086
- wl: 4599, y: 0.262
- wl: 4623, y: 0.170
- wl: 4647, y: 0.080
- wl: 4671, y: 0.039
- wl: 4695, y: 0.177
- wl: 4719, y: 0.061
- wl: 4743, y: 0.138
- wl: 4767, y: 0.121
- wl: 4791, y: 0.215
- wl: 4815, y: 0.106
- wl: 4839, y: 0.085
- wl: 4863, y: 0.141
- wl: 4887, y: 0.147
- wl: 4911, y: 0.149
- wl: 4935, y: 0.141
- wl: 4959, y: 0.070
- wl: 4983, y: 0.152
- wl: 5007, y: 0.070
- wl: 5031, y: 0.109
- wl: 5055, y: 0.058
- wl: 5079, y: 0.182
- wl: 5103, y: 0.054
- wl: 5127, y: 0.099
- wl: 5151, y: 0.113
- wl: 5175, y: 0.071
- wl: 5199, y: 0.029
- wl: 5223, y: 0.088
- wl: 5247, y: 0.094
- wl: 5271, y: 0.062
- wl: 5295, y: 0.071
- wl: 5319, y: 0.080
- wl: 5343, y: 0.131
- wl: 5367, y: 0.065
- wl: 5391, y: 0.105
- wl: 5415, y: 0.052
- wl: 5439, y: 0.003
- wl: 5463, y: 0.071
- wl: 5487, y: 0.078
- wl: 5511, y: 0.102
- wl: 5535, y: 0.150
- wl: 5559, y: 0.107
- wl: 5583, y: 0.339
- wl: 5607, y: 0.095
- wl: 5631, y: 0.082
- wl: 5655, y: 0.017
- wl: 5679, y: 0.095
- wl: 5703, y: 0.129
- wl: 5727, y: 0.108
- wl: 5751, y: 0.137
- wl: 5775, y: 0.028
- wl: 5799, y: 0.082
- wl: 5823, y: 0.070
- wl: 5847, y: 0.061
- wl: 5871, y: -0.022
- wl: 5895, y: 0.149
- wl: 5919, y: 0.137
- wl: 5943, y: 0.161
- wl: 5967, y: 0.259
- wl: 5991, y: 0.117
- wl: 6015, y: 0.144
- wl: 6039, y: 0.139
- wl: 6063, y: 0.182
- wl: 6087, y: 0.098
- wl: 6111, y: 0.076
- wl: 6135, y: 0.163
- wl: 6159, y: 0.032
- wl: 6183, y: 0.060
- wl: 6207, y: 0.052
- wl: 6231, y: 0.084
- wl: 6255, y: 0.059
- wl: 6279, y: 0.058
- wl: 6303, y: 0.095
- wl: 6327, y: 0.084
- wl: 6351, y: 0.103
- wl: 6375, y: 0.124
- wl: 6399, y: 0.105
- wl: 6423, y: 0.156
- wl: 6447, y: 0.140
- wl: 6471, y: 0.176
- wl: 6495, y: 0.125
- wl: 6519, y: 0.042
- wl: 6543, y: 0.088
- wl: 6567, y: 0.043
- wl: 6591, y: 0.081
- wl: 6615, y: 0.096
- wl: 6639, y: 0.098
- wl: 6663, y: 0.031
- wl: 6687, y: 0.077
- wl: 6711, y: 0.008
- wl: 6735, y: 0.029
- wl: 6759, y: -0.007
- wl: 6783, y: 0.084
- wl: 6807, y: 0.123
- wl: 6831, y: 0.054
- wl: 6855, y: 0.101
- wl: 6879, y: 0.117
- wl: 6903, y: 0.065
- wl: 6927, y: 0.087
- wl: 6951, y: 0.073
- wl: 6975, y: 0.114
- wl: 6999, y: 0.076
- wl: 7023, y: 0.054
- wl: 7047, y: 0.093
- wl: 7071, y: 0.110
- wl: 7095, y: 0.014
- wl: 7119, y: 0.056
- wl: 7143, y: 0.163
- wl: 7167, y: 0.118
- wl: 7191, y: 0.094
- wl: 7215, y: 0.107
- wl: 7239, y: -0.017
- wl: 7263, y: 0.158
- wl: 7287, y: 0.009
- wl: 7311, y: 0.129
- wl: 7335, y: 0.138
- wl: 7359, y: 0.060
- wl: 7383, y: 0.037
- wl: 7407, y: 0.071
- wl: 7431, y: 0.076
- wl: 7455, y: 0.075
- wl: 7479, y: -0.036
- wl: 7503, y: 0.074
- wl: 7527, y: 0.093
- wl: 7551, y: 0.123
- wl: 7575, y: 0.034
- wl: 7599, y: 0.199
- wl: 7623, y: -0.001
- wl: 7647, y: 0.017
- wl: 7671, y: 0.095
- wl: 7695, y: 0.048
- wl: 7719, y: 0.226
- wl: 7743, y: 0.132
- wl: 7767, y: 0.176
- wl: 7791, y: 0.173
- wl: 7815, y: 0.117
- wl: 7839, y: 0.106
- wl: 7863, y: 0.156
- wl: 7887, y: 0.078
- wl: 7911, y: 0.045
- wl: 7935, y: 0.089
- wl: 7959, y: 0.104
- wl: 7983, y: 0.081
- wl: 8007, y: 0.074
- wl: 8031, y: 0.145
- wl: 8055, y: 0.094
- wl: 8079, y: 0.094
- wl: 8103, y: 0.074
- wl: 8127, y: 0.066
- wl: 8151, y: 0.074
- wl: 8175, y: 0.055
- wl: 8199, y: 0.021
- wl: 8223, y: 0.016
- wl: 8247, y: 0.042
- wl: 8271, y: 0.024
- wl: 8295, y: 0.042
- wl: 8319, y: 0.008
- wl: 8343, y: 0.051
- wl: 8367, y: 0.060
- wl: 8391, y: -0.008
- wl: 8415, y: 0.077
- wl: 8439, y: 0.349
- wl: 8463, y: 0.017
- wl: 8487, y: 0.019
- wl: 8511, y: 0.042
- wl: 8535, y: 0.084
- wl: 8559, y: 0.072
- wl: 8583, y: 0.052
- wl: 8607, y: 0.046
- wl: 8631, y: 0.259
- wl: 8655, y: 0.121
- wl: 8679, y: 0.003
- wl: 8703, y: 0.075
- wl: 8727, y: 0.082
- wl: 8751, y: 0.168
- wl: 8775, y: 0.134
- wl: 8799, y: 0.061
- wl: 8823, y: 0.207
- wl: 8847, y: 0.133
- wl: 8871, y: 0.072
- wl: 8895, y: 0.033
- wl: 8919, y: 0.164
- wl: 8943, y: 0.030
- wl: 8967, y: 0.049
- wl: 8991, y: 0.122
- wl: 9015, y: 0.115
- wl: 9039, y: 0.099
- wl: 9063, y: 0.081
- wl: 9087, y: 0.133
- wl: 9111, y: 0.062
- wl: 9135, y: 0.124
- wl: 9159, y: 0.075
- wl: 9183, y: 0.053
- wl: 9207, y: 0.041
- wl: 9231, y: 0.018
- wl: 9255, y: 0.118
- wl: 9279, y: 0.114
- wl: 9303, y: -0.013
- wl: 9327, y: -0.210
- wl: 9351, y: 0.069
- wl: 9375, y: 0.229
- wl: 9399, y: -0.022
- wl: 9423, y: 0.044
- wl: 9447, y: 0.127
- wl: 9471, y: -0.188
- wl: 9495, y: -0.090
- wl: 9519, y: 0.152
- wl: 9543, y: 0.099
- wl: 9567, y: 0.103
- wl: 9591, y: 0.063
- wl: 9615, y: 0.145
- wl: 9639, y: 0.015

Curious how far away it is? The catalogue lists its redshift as 1.26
